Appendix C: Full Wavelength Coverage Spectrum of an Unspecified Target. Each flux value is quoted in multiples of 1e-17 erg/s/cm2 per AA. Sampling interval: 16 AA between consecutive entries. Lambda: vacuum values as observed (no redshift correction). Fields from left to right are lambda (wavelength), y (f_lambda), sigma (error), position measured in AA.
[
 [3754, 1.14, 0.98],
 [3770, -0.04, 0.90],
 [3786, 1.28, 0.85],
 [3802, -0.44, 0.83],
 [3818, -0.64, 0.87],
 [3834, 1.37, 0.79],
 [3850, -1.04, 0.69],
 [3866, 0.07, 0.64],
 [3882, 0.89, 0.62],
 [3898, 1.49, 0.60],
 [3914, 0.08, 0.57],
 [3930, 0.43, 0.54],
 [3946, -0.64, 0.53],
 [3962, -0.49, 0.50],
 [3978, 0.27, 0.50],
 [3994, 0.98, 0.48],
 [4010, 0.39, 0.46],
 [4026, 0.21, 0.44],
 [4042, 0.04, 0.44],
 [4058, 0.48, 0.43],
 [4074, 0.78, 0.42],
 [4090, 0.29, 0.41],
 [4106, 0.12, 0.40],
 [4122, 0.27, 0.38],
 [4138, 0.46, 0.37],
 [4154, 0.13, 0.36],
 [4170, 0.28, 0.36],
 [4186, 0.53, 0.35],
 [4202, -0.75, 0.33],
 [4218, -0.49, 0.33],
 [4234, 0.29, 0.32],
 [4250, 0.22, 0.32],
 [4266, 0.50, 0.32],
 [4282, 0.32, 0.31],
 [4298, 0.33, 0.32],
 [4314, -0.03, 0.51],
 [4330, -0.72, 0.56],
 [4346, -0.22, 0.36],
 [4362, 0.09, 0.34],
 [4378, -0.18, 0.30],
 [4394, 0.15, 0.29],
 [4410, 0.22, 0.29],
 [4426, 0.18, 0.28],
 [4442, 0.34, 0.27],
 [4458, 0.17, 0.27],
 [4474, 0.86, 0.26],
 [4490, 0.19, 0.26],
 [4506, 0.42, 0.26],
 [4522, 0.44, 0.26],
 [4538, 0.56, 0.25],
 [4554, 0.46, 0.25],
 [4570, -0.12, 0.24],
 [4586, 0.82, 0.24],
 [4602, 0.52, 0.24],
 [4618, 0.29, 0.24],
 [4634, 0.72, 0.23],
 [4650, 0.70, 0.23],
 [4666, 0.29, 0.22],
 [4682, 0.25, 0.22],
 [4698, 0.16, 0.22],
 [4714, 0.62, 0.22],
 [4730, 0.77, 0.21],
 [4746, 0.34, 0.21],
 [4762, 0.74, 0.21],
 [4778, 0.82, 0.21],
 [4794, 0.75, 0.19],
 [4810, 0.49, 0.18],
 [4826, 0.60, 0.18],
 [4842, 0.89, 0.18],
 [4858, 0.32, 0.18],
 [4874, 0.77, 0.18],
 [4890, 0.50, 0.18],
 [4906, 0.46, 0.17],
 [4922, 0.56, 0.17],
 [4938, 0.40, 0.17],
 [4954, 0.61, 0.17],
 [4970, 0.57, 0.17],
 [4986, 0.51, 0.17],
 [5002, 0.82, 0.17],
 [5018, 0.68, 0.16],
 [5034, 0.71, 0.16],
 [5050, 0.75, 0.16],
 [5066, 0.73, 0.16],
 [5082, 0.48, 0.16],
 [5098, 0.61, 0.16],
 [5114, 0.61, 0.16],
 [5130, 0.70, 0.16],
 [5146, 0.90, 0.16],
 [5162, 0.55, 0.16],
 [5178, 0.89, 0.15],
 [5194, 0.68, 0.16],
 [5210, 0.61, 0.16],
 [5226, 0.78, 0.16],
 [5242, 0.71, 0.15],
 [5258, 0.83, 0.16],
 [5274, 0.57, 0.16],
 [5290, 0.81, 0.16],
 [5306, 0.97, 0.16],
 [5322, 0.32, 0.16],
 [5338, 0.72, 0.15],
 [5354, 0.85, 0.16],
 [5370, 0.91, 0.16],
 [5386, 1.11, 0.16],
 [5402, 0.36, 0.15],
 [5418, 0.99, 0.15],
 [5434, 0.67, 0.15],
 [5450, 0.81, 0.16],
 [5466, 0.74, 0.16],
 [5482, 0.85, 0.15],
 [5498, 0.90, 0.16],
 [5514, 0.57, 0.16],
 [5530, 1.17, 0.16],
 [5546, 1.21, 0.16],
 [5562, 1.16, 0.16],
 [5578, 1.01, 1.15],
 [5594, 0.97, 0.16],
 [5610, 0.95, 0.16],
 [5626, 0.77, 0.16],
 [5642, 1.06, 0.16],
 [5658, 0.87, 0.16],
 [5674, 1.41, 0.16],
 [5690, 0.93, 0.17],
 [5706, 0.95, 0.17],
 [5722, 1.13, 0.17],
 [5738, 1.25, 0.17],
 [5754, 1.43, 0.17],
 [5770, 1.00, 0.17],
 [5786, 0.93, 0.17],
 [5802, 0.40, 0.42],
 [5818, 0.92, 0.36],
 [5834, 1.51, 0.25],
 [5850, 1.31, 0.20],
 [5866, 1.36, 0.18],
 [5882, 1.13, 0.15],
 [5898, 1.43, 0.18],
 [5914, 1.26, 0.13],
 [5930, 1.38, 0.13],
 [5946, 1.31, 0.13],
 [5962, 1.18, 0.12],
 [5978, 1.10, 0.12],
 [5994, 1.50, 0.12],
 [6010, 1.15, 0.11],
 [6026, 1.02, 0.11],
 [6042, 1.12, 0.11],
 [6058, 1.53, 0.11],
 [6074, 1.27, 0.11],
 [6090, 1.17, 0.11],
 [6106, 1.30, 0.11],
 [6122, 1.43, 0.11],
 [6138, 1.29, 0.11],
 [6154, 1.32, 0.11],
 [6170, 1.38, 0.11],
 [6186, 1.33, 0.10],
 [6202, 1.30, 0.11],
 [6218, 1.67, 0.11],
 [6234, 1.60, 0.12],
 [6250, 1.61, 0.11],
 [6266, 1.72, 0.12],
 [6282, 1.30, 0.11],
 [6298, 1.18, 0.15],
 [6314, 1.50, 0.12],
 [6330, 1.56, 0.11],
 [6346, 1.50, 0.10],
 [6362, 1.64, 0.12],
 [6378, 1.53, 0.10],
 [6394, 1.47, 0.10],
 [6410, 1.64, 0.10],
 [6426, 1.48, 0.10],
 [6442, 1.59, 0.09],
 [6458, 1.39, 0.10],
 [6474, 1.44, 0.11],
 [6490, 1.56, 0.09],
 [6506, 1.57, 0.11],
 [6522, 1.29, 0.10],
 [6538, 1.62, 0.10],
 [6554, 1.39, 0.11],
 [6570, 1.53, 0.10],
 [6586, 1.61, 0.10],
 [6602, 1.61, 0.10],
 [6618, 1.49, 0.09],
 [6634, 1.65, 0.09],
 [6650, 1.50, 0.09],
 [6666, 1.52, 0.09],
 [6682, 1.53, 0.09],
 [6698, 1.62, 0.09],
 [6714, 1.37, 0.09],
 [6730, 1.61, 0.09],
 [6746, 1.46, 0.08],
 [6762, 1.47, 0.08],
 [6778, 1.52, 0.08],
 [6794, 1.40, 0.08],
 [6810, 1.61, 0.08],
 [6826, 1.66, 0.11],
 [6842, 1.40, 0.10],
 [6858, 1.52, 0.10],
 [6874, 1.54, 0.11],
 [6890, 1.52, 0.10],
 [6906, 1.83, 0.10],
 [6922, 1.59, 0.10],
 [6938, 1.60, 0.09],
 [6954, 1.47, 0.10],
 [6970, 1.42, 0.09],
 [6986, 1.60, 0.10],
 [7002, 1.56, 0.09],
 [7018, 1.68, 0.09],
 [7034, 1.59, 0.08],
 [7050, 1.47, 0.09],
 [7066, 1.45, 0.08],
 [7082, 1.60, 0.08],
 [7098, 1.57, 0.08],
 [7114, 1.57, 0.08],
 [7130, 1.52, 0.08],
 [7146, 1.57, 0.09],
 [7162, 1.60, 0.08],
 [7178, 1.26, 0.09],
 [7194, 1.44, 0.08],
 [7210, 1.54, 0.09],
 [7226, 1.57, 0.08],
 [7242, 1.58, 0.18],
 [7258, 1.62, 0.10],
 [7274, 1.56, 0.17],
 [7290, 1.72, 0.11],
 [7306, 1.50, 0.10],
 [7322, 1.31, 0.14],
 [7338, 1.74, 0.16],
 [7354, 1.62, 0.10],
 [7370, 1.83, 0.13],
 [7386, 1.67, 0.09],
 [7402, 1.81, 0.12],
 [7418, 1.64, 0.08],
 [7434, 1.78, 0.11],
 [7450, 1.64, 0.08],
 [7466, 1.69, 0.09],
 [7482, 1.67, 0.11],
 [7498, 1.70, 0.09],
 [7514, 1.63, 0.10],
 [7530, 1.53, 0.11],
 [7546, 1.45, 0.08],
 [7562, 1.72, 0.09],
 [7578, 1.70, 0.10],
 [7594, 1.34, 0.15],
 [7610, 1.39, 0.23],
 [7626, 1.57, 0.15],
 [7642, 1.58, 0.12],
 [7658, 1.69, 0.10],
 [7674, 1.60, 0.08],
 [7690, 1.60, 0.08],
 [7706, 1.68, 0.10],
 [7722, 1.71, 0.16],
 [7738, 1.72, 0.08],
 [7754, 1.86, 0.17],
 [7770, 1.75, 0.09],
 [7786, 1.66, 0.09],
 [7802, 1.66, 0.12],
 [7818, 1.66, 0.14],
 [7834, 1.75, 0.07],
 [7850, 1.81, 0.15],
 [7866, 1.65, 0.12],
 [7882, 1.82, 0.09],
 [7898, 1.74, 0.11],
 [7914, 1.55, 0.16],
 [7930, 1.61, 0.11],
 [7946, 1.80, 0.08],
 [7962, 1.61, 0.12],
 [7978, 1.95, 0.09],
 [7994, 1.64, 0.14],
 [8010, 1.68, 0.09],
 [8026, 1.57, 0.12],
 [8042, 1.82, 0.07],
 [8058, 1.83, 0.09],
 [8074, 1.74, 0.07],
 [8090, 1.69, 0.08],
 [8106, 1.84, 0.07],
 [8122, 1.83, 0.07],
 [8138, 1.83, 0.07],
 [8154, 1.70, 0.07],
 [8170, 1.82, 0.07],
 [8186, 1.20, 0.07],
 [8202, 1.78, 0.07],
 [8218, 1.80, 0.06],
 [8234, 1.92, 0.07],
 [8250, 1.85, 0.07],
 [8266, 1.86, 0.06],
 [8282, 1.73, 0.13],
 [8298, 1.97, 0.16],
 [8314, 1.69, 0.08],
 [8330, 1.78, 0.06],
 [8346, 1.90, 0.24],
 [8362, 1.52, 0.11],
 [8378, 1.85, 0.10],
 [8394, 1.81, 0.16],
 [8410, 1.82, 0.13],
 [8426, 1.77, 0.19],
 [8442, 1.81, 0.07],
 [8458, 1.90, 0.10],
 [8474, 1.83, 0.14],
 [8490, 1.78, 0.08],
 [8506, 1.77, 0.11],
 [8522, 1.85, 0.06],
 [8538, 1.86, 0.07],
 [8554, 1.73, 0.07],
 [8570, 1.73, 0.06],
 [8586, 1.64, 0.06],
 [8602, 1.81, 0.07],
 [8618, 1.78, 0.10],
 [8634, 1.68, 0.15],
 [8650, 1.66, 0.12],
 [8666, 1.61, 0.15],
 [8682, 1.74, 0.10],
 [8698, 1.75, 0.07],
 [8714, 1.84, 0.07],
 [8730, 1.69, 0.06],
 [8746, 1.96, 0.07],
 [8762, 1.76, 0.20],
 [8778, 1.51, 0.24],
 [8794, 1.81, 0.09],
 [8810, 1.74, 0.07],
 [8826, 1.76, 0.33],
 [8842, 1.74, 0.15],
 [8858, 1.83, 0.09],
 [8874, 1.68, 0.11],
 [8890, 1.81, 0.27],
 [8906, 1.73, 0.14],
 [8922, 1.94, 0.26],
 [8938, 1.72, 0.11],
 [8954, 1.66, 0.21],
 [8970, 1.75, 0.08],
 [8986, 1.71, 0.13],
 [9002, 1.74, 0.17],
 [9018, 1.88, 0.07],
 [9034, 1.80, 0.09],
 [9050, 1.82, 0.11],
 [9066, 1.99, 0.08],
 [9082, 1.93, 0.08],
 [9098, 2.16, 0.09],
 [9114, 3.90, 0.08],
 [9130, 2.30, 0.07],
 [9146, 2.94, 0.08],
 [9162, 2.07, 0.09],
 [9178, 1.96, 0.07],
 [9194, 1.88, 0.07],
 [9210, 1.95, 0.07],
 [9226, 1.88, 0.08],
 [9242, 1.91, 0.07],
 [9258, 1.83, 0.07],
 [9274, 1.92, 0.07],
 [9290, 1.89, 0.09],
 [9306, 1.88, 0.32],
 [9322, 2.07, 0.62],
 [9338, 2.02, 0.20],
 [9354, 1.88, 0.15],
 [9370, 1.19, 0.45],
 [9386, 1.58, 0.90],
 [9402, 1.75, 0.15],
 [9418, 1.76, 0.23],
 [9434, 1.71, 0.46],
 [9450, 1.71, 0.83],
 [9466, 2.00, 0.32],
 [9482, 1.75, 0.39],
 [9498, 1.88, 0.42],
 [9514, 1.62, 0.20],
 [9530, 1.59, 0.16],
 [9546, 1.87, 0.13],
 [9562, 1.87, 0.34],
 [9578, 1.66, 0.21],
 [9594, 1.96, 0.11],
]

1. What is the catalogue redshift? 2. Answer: 0.389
